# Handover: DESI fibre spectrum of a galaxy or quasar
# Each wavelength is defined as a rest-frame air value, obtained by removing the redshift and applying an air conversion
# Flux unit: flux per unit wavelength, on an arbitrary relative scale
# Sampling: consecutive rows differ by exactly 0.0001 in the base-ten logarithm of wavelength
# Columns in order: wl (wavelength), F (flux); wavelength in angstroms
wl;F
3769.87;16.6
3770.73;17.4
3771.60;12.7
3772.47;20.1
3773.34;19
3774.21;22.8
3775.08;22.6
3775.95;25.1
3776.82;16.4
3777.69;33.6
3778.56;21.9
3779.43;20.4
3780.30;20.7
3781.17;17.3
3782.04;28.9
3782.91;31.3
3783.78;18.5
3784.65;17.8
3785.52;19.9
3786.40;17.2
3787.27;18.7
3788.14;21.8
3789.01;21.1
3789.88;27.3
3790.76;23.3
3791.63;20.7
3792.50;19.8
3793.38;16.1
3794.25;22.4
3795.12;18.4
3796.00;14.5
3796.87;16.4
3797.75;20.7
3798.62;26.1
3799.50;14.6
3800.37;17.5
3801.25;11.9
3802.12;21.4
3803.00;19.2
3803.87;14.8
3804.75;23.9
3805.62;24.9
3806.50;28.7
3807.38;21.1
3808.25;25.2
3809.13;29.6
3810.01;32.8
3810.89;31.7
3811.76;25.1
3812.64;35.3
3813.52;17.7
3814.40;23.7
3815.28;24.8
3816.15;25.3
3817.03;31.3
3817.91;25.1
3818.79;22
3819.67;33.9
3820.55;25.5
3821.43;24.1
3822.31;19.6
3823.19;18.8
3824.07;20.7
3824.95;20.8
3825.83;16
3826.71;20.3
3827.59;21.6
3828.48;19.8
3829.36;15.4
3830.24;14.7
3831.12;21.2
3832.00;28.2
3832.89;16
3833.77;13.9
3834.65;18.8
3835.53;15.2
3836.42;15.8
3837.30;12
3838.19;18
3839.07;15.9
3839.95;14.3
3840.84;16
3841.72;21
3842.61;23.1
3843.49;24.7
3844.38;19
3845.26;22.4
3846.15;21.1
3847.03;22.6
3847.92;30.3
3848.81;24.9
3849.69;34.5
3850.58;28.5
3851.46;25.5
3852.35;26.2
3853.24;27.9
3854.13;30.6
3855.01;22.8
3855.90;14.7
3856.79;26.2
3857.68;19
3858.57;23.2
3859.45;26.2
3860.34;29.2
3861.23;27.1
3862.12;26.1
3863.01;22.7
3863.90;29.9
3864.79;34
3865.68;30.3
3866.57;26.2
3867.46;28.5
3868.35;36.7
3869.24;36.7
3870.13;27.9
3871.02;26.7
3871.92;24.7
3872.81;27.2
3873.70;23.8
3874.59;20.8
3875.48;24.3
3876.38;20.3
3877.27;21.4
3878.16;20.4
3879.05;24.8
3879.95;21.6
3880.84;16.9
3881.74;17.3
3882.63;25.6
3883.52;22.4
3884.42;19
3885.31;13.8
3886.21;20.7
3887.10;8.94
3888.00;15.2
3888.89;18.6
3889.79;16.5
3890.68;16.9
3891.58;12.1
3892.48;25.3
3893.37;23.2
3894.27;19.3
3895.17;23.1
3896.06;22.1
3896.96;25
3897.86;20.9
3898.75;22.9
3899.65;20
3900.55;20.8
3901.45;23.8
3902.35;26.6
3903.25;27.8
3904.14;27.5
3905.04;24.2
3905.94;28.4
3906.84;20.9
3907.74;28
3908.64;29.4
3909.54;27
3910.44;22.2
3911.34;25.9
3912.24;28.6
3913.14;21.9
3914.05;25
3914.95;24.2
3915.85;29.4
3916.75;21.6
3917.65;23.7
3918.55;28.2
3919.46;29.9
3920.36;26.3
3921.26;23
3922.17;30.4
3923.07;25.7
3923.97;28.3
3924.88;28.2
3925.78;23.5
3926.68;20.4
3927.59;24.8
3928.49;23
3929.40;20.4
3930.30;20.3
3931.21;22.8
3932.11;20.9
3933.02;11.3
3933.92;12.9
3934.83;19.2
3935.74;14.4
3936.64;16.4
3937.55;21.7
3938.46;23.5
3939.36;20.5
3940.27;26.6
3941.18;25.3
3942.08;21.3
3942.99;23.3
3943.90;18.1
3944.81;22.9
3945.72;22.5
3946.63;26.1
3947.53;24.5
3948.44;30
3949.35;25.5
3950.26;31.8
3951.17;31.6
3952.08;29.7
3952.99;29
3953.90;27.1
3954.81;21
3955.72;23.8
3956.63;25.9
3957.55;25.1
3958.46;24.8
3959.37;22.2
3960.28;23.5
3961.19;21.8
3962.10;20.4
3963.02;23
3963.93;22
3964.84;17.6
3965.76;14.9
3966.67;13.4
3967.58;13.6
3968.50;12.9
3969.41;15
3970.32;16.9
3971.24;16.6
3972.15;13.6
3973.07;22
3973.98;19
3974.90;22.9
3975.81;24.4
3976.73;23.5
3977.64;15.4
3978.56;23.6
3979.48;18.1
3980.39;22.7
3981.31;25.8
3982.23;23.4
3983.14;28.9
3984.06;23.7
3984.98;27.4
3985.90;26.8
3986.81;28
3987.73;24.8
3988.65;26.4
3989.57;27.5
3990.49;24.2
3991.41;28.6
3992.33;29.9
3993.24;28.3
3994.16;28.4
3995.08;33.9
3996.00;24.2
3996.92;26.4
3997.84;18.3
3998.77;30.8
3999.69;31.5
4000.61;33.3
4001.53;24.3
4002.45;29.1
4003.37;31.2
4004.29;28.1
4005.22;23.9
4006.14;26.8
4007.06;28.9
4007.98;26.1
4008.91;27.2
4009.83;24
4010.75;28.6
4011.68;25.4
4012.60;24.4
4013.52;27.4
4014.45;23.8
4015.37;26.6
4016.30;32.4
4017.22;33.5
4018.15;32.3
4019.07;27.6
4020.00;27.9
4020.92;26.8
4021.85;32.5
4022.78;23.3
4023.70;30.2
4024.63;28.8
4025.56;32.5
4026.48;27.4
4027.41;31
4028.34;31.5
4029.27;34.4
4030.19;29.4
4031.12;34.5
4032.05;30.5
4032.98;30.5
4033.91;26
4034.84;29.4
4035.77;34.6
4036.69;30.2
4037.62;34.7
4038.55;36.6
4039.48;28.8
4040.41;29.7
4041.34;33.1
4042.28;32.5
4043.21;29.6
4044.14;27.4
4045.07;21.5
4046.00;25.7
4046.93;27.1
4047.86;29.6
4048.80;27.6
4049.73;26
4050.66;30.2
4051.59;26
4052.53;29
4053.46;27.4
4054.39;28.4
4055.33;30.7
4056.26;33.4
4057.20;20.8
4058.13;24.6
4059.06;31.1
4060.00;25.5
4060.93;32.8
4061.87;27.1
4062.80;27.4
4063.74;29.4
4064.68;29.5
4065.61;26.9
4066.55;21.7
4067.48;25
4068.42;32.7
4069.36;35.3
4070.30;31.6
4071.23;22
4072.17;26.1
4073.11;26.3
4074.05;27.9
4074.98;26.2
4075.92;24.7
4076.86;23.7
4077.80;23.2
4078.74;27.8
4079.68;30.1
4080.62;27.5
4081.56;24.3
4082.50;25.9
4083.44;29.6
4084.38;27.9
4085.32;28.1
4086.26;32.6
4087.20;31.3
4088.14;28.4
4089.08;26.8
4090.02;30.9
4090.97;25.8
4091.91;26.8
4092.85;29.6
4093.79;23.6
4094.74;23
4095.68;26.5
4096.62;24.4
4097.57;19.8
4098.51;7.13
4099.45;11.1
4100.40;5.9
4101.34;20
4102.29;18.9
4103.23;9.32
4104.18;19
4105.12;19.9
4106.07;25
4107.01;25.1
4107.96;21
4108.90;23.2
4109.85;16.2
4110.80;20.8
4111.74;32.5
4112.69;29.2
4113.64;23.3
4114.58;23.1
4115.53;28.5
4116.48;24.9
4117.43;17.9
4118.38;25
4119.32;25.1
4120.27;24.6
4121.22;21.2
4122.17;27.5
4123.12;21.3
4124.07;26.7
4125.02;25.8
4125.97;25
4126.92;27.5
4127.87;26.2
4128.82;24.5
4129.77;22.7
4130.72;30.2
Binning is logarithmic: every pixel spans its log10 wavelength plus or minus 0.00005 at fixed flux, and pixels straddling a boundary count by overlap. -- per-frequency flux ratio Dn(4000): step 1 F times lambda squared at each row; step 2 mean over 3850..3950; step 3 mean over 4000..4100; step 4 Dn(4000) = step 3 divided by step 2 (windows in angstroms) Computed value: 1.27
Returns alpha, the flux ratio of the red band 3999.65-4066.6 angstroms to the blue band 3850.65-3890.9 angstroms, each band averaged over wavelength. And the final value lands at 1.21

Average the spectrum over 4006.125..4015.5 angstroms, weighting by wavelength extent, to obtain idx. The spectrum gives 26.3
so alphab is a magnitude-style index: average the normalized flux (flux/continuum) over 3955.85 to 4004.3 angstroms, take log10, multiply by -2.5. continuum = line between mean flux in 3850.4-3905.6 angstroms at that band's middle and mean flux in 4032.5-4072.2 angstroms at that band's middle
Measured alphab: 0.13 mag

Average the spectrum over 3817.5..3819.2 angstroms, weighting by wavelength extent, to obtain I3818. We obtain 23.5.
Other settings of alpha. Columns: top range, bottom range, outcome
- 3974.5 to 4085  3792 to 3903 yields 1.24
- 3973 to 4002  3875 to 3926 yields 1.11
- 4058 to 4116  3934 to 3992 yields 1.11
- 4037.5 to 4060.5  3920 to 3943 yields 1.30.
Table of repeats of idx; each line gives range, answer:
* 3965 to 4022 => 24.9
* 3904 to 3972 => 23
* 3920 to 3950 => 22.6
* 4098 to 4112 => 18.1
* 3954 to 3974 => 19.6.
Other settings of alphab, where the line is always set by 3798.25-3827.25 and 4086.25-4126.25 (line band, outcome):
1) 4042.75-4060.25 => -0.190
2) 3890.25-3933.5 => -0.026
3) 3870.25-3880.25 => -0.005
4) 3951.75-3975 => 0.130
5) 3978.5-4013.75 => -0.155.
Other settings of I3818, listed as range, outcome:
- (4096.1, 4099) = 17.3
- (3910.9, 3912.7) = 27.3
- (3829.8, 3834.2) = 18.8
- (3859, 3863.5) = 26.3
